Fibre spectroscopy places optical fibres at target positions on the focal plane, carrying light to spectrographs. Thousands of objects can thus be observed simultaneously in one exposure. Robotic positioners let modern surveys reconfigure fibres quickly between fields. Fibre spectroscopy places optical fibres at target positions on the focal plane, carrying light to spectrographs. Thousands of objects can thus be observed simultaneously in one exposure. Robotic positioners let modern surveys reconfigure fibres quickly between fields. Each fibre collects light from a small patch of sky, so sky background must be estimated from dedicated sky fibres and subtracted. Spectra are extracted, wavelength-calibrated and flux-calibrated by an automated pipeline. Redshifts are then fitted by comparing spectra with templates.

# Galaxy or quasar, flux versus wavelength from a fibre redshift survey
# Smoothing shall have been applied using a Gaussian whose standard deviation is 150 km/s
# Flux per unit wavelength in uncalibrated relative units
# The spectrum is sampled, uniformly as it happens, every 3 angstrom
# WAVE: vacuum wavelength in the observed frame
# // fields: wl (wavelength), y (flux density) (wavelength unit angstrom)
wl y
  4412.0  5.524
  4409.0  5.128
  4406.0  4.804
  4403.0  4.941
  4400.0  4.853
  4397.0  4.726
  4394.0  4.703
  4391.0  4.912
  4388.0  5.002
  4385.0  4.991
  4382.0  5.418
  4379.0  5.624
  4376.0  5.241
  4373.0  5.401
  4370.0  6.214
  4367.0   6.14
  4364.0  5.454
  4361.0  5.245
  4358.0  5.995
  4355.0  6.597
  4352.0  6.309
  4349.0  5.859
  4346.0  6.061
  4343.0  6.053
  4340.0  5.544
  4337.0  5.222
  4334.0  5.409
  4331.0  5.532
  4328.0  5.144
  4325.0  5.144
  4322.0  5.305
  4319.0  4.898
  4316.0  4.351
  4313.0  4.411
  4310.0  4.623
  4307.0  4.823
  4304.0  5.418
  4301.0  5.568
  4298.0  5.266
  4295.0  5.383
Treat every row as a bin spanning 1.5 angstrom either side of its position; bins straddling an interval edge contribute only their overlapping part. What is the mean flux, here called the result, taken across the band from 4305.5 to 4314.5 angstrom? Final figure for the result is 4.62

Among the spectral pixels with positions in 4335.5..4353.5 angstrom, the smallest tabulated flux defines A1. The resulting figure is 5.222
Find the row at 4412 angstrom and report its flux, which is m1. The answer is 5.524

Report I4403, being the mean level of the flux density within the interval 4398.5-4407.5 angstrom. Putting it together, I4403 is 4.87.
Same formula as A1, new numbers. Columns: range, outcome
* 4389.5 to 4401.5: 4.703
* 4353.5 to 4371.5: 5.245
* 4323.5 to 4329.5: 5.144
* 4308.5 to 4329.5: 4.351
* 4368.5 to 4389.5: 4.991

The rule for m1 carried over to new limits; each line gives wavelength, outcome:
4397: 4.726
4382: 5.418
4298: 5.266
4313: 4.411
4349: 5.859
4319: 4.898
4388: 5.002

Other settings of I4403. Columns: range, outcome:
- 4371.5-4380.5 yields 5.42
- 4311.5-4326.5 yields 4.82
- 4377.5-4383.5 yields 5.52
